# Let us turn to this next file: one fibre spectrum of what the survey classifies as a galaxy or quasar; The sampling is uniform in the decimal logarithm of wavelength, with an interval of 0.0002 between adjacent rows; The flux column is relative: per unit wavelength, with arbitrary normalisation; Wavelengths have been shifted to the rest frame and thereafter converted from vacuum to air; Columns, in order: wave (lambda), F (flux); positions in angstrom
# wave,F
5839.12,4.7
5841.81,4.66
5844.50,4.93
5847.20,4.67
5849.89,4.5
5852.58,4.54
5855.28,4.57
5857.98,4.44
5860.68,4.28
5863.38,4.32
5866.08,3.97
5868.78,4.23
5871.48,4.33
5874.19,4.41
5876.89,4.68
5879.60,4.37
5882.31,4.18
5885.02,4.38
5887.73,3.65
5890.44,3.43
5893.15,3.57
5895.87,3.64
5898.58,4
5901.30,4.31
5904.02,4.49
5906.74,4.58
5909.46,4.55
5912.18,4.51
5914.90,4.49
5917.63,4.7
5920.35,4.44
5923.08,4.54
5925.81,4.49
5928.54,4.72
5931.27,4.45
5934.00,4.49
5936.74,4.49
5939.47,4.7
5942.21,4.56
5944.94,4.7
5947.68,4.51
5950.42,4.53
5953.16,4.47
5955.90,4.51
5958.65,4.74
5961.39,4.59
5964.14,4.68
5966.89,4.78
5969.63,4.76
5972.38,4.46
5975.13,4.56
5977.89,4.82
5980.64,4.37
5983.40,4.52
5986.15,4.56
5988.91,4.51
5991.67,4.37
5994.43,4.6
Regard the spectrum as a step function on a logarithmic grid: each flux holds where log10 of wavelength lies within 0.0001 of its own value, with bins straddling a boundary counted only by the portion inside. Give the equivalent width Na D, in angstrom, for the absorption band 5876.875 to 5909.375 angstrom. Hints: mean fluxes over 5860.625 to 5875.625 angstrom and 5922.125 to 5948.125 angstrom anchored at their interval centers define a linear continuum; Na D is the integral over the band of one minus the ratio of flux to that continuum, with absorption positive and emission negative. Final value 2.0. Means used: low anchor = 4.26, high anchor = 4.57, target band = 4.1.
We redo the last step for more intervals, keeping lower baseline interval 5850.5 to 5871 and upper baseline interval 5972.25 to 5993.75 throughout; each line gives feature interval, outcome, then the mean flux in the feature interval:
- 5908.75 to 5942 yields -0.8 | 4.55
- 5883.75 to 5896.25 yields 1.8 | 3.74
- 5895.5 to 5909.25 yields 0.4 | 4.27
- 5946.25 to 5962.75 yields -0.3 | 4.56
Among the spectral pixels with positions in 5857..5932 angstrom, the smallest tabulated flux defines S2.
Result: 3.43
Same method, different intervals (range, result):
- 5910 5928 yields 4.44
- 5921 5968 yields 4.45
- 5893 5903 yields 3.57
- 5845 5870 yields 3.97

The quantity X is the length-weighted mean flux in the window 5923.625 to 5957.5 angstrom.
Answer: 4.55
